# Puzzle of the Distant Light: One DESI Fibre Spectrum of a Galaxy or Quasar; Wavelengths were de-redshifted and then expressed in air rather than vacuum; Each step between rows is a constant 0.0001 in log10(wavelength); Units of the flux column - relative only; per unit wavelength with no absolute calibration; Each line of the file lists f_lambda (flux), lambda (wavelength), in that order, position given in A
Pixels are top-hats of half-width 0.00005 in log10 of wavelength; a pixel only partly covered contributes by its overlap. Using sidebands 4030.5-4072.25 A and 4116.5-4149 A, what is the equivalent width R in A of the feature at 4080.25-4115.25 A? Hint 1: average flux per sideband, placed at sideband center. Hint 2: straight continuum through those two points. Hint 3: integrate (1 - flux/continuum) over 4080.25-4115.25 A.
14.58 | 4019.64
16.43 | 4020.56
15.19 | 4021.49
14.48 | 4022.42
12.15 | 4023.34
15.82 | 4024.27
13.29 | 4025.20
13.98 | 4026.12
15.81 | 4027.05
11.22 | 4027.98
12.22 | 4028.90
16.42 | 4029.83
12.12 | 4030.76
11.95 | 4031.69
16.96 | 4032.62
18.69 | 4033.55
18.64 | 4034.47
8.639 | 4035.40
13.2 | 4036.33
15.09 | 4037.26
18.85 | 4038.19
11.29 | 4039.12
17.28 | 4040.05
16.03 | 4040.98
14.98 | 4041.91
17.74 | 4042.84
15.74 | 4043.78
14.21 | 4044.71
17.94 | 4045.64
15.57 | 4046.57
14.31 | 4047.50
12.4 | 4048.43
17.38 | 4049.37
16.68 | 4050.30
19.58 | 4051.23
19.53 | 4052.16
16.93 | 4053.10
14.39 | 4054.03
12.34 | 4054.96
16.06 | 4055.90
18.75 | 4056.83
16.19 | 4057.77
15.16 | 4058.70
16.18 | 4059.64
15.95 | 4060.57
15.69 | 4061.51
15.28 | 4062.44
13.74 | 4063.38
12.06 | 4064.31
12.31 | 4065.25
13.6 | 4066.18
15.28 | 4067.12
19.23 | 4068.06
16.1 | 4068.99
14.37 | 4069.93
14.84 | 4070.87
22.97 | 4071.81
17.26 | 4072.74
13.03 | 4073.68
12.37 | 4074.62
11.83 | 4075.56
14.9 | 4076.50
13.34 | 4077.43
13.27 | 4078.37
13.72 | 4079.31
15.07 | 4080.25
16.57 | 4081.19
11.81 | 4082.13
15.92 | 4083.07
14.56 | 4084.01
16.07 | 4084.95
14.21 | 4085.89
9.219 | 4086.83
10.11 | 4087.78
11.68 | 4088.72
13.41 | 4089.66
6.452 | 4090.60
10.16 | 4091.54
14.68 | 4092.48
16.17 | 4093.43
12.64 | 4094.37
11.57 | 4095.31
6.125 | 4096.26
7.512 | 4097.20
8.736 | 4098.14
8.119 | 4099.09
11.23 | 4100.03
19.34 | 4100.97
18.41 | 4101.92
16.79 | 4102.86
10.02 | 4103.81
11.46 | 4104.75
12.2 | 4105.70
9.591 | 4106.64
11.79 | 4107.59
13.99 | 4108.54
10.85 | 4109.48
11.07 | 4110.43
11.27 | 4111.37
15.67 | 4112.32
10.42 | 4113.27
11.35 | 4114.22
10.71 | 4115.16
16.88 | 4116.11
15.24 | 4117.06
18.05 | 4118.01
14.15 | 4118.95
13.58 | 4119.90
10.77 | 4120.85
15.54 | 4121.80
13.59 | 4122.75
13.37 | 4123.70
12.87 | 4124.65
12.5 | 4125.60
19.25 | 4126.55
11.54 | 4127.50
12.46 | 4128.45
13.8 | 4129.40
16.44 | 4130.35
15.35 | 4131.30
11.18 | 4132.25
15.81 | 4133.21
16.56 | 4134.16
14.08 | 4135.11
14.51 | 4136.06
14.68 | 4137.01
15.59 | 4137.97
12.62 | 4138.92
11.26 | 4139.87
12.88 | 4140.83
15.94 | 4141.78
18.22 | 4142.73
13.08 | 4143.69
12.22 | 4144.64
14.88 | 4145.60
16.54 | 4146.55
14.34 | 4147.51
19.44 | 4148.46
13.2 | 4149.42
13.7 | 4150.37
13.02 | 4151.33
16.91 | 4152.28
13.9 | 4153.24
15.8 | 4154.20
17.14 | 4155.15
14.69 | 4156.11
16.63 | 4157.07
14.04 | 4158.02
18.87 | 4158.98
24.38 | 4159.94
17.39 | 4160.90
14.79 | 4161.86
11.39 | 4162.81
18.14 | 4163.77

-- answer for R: 6.3 A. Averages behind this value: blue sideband 15.6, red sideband 14.5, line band 12.3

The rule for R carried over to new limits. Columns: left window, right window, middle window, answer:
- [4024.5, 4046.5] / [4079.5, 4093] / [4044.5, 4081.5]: -4.30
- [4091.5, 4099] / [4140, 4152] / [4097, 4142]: -2.48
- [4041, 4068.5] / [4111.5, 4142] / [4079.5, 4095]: 1.95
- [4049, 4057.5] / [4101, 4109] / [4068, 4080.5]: 0.33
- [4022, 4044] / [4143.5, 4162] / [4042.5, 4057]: -1.29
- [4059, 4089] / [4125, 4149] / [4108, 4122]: 1.25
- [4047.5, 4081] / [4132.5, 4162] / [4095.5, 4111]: 3.70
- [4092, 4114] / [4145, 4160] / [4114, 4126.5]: -0.51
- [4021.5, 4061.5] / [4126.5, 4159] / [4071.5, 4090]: 1.35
